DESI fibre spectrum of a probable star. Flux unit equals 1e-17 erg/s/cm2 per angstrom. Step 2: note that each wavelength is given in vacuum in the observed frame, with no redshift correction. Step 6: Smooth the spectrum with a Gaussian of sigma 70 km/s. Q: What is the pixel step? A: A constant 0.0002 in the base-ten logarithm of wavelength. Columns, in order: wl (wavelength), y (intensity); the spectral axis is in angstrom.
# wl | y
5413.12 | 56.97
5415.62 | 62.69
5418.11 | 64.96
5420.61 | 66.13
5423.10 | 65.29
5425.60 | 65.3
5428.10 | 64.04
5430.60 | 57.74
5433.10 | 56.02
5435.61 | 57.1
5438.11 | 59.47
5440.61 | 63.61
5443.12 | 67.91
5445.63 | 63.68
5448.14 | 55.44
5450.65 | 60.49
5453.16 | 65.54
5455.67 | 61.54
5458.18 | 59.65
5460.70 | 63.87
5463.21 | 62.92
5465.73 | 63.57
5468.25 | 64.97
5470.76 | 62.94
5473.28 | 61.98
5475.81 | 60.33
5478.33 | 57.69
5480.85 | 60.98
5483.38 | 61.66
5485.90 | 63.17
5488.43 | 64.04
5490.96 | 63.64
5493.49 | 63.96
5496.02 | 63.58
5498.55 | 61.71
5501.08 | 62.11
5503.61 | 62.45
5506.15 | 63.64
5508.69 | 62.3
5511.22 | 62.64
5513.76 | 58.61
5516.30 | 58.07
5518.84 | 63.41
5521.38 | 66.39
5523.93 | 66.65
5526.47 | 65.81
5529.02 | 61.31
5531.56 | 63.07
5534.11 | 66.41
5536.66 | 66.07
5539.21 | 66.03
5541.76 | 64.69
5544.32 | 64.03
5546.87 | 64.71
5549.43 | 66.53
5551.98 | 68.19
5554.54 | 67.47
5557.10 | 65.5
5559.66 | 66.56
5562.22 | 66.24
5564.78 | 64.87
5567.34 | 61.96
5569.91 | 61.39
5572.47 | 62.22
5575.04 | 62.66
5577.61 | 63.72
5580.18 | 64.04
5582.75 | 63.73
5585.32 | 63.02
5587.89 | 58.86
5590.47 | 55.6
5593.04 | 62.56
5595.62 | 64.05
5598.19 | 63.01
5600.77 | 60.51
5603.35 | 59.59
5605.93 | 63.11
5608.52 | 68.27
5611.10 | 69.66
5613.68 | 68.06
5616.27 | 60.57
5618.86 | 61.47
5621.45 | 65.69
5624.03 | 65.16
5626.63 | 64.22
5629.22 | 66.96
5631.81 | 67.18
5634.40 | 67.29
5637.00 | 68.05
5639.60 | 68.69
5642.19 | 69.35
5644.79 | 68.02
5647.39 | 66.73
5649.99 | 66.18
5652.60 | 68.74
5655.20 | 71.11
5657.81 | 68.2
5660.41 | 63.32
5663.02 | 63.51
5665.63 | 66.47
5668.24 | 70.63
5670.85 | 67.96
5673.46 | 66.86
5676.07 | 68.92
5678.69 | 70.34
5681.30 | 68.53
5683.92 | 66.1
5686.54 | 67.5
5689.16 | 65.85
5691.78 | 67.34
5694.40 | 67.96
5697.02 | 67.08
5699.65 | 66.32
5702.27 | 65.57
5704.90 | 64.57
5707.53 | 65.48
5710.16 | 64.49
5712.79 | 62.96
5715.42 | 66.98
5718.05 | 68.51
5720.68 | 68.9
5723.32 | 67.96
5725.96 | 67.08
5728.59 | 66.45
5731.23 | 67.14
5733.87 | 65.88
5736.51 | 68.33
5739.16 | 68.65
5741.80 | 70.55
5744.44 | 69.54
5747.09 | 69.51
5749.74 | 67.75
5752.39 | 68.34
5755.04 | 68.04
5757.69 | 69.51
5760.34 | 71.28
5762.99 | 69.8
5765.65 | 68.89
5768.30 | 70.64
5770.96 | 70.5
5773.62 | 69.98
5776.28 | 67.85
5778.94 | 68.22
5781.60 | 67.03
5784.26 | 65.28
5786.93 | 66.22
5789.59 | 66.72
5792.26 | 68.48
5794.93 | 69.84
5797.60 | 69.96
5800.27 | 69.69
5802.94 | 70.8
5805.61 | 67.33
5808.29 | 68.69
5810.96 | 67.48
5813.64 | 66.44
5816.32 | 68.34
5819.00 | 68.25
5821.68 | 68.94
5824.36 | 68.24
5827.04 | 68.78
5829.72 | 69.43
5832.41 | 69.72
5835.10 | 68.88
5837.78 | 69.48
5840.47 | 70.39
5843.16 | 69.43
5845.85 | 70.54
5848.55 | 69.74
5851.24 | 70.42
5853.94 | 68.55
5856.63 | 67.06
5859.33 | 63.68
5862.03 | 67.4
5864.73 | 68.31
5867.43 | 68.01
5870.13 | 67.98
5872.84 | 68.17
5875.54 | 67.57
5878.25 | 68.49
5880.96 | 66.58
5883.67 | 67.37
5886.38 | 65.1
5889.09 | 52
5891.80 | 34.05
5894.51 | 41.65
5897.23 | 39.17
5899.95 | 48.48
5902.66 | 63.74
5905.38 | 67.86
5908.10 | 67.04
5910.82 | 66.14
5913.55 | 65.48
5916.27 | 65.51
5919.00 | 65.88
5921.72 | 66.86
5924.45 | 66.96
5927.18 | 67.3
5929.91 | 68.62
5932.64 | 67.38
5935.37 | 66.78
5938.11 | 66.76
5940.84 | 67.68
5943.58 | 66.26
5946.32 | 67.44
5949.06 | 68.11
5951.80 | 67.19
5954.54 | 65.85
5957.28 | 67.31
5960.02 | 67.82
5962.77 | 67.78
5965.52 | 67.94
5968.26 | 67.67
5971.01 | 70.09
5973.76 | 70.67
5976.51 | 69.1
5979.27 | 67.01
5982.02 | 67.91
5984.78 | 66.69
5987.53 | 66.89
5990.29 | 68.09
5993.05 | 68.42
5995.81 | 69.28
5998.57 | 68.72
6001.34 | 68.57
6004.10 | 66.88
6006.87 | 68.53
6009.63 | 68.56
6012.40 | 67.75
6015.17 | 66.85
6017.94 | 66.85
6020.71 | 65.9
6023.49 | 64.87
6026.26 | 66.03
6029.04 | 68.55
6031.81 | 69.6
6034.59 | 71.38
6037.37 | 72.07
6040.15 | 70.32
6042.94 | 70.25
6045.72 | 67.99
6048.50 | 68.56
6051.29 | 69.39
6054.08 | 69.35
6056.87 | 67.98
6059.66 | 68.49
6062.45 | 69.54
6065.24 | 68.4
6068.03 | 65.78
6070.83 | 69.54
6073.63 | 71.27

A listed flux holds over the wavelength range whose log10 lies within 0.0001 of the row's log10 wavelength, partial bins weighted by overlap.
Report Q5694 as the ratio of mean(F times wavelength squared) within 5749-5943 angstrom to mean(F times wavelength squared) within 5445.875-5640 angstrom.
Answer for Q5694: 1.16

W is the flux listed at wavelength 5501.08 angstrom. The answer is 62.11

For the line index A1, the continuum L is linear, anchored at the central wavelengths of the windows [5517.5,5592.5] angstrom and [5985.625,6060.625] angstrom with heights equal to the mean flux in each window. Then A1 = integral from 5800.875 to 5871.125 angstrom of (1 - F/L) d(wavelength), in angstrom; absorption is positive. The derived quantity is -2.0 angstrom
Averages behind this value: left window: 64.1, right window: 68.4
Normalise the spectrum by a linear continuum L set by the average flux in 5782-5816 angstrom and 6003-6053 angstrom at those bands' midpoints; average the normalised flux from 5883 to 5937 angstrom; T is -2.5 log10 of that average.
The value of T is 0.13 mag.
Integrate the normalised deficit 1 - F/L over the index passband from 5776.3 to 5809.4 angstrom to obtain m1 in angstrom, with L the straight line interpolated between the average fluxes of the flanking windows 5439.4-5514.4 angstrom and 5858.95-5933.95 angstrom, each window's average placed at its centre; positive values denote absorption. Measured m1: -3.0 angstrom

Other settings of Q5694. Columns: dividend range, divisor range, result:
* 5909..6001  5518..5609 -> 1.21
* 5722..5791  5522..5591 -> 1.14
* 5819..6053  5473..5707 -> 1.16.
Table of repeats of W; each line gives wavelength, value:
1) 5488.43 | 64.04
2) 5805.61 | 67.33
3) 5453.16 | 65.54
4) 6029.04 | 68.55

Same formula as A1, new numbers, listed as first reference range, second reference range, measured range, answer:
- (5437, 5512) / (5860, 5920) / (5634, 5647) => -1.3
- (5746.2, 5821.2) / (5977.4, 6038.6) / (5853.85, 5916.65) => 6.1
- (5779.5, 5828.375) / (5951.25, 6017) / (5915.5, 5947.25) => 0.5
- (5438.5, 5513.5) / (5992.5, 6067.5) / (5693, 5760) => -2.3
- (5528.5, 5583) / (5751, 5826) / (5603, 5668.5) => -0.4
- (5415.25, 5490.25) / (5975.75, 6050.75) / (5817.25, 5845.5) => -1.3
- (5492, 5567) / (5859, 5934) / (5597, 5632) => -0.3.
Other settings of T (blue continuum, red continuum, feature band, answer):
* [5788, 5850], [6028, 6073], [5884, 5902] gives 0.381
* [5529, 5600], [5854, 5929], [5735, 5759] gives -0.095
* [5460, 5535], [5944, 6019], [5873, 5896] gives 0.149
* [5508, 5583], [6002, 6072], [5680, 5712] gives -0.014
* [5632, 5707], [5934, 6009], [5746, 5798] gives -0.018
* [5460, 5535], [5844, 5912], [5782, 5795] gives -0.073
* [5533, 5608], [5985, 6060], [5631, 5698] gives -0.048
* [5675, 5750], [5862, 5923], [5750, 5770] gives -0.059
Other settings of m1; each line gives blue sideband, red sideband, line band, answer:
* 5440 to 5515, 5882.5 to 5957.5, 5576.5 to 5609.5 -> 0.06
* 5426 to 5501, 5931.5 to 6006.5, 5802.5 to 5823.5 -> -0.70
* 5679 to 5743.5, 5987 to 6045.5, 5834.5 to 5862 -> -0.47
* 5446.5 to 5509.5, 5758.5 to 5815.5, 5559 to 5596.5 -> 0.91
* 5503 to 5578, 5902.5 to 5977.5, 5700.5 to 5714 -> 0.16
